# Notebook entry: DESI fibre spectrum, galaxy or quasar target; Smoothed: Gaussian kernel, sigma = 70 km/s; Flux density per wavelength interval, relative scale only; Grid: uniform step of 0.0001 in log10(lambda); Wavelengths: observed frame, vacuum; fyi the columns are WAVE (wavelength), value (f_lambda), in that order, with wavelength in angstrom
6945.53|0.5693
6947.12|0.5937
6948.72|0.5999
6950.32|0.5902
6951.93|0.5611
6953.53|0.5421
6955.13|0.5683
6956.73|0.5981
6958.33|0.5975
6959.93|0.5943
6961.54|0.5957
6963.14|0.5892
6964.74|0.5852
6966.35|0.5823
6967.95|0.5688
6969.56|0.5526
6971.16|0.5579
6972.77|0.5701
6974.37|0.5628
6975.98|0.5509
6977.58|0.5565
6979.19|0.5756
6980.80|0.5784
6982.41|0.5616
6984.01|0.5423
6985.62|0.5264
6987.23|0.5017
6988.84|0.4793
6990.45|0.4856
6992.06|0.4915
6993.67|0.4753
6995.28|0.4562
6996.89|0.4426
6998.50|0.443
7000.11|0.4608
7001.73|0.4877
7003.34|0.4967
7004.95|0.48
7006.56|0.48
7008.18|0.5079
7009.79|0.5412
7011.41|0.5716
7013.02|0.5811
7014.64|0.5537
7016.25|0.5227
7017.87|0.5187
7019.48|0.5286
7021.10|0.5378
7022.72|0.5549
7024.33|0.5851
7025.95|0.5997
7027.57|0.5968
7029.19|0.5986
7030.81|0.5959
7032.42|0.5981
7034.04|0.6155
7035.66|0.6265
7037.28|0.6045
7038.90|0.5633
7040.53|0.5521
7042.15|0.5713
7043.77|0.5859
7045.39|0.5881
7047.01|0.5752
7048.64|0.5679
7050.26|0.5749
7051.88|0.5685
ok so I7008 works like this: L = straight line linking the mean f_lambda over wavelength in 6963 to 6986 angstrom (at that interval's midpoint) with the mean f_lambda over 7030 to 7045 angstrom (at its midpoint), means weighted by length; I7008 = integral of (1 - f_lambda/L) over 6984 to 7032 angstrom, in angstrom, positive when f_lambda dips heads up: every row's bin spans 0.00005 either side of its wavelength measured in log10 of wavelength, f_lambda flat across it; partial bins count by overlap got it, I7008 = 4.70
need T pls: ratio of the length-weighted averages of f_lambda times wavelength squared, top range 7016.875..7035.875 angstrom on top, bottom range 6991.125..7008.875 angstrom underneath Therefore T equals 1.2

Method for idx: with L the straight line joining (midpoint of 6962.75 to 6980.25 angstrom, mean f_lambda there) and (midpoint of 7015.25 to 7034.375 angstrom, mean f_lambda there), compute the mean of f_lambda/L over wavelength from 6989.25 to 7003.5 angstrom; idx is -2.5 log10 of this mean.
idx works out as 0.21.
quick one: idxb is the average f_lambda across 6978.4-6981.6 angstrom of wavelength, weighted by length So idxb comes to 0.577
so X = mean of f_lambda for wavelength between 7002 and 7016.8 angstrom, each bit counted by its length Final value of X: 0.525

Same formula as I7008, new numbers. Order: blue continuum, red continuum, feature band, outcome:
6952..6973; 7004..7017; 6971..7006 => 2.5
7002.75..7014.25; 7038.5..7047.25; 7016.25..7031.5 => -0.5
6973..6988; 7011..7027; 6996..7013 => 1.8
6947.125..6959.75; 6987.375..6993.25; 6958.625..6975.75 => -0.9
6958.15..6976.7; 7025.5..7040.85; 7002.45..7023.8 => 2.2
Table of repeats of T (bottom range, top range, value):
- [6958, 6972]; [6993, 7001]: 0.79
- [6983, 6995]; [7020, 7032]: 1.17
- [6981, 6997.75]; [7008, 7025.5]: 1.11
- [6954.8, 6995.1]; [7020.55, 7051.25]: 1.08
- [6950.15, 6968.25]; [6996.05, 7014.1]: 0.87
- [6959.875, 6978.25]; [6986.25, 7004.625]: 0.84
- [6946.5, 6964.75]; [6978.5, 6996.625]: 0.89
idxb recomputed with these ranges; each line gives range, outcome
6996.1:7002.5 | 0.458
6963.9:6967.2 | 0.584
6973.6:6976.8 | 0.557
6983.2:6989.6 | 0.513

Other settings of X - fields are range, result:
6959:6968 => 0.588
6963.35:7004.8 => 0.524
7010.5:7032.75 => 0.567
